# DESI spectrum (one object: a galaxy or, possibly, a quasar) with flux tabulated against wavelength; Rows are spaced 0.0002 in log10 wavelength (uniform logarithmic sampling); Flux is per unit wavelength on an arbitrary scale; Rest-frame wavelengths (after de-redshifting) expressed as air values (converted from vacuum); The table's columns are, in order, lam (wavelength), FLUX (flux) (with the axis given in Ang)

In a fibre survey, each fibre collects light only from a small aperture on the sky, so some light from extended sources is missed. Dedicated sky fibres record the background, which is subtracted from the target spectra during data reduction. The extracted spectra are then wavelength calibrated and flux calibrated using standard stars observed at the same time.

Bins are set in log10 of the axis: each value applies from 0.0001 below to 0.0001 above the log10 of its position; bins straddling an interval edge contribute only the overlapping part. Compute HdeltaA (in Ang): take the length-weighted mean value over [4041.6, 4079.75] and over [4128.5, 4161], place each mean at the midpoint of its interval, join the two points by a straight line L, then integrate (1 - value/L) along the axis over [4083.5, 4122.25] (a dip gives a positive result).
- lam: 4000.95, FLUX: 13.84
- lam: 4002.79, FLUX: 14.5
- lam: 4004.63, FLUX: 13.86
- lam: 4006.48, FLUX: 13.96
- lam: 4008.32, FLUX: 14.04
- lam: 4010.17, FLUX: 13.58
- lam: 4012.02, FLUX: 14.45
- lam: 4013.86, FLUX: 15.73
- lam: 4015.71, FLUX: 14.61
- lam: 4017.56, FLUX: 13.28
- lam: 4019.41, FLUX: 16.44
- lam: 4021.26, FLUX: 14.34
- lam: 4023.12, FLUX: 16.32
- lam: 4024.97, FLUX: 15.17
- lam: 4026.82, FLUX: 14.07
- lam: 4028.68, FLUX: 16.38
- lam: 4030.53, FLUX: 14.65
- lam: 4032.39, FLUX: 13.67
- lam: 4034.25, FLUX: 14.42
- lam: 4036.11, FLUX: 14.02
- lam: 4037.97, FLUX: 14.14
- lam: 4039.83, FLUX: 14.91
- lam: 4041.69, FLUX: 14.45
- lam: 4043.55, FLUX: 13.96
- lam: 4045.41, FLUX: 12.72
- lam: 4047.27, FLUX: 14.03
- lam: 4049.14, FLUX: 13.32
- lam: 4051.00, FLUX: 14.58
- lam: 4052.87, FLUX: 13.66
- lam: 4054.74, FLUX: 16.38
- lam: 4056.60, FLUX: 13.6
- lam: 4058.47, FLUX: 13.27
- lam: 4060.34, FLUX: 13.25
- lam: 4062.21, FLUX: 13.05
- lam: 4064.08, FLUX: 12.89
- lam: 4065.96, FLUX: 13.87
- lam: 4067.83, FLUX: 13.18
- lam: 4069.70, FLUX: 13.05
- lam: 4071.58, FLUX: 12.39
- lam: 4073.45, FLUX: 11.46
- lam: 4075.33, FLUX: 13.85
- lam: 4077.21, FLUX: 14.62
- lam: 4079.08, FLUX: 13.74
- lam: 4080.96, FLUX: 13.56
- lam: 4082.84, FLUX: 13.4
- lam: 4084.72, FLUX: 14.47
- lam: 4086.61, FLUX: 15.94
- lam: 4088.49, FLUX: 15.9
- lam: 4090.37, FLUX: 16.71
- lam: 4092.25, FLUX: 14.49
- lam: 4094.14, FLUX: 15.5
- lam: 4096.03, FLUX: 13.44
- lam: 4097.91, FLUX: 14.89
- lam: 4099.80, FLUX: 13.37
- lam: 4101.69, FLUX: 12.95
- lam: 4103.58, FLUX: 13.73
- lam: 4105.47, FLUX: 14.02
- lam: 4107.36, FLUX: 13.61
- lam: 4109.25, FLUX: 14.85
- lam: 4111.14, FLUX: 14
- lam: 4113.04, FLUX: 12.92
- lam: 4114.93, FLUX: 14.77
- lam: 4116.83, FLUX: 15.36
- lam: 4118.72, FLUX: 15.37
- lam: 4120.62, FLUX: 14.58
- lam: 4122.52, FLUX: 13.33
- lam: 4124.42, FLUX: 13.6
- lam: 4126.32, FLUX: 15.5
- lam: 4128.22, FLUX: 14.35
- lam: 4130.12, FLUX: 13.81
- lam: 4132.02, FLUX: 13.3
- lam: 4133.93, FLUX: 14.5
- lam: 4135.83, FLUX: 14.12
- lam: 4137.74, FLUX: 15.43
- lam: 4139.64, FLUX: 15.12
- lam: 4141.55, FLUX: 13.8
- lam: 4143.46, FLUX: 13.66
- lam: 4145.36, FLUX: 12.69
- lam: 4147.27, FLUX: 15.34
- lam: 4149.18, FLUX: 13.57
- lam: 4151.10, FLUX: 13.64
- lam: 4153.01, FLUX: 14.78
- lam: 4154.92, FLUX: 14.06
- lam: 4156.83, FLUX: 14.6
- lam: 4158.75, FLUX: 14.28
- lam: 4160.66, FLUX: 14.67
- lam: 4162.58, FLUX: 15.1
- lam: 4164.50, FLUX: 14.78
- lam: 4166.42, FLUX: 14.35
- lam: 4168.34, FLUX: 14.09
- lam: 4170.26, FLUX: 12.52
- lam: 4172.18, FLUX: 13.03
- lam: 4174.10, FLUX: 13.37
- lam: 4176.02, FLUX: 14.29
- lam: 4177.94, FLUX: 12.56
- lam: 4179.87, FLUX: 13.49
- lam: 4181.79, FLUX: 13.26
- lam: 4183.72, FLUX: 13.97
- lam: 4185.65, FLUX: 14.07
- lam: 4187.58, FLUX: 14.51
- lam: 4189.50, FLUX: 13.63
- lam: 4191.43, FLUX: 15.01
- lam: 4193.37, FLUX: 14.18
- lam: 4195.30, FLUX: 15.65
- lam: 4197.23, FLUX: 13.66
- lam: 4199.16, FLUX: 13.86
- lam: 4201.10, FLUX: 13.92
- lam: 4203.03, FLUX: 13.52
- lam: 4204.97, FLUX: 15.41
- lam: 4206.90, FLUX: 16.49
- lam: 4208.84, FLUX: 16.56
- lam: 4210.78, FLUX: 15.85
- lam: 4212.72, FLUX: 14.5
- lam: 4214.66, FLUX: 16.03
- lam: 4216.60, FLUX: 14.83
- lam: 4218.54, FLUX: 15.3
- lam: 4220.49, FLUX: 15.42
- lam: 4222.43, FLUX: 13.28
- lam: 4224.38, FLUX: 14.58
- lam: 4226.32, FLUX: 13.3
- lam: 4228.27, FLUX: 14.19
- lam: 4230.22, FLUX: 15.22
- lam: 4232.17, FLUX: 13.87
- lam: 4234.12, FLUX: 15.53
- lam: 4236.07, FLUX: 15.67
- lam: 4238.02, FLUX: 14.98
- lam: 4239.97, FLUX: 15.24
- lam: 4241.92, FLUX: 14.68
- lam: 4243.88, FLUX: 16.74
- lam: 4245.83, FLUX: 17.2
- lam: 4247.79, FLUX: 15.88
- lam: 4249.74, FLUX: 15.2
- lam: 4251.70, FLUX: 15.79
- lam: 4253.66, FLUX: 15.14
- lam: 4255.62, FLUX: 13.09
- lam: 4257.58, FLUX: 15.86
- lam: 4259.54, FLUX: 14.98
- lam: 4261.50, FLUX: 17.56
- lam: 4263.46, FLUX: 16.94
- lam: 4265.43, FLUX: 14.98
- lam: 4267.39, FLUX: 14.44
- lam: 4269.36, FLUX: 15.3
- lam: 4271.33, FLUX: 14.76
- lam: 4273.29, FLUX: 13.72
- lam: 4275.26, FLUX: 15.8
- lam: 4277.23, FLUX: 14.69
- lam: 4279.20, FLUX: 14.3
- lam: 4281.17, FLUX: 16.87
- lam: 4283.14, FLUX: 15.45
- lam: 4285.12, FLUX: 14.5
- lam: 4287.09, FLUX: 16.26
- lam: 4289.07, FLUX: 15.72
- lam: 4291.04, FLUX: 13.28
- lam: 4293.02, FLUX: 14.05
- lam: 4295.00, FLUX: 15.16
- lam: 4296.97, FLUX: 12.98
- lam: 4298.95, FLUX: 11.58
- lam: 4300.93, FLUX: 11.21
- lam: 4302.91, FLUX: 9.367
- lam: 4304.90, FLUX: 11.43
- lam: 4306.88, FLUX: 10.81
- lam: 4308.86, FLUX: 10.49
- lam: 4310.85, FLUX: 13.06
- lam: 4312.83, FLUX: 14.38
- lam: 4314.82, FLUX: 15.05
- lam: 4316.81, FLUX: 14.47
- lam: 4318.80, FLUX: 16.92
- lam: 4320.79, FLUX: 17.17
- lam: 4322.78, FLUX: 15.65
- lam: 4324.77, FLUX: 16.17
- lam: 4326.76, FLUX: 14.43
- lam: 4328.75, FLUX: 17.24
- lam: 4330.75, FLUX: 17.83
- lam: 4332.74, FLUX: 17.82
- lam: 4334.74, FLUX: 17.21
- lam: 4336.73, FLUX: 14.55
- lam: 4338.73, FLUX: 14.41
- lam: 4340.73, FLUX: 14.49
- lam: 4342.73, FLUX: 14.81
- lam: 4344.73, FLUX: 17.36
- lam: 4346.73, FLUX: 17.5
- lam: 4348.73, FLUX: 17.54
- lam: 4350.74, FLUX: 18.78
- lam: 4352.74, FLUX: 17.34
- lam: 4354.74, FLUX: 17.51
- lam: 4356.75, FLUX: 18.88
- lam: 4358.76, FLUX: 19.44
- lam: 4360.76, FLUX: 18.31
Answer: -1.8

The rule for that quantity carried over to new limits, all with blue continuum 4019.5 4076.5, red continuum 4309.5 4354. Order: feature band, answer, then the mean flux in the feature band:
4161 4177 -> 1.0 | 14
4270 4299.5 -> 2.0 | 14.7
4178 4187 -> 0.8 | 13.6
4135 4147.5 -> 0.4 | 14.3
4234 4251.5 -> -0.3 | 15.7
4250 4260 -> 0.3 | 15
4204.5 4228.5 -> 0.2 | 15.1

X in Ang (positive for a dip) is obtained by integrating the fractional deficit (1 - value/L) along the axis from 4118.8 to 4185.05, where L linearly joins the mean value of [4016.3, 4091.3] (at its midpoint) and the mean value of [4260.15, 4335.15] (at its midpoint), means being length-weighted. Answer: 1.49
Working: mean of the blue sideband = 14.2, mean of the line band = 14.1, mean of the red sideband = 14.7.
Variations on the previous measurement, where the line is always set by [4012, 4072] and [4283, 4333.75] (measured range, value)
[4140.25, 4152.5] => 0.3 Ang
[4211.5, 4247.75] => -2.0 Ang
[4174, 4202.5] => 0.6 Ang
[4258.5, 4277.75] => -1.4 Ang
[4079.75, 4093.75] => -0.7 Ang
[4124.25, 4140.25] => -0.2 Ang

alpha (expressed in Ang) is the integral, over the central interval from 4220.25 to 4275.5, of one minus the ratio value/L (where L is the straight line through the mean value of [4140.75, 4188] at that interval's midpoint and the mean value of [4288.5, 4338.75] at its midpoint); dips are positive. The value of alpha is -3.9 Ang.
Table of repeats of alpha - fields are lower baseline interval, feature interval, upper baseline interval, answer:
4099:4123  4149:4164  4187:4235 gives -0.01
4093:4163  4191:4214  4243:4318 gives -0.92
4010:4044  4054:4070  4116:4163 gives 1.07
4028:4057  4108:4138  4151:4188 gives -0.51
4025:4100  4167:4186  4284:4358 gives 1.40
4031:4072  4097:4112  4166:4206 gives -0.09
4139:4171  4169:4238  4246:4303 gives -0.02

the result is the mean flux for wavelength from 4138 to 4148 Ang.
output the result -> 14.2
